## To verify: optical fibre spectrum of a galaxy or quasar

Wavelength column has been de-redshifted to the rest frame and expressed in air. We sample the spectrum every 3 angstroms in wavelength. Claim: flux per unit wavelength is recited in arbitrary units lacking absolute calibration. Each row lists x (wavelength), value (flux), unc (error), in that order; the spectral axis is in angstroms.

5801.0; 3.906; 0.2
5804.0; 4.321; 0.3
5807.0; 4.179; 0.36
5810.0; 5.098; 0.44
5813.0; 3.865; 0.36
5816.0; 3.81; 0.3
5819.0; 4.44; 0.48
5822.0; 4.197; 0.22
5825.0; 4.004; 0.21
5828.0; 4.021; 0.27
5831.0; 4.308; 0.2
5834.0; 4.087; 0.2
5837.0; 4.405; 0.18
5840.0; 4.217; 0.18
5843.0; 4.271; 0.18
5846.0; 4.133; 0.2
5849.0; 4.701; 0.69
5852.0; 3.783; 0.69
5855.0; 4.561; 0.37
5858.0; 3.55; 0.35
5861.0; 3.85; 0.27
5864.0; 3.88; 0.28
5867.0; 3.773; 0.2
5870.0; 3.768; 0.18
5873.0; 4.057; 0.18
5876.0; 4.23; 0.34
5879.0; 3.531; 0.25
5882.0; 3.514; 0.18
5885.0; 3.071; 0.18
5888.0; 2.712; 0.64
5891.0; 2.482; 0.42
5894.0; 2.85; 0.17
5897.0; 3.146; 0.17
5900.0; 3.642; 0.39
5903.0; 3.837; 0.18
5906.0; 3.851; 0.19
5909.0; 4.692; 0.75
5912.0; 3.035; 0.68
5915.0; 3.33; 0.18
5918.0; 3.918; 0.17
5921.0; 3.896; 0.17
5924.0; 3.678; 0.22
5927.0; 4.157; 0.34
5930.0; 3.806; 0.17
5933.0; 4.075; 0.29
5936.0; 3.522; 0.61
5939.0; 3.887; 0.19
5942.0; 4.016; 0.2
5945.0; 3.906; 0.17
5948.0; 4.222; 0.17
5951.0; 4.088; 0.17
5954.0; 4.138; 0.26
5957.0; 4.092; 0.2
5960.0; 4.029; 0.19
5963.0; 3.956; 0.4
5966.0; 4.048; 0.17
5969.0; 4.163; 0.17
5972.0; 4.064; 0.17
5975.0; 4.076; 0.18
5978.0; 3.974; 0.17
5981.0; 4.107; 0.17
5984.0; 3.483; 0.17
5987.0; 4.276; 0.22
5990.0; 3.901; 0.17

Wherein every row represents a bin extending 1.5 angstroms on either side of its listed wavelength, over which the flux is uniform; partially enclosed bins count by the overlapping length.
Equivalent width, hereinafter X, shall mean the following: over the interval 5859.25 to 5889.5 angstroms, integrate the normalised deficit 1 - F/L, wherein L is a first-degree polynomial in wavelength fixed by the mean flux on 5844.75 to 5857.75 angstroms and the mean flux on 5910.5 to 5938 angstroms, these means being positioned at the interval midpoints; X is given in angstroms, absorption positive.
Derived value 3.2 angstroms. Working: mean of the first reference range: 4.23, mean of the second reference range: 3.72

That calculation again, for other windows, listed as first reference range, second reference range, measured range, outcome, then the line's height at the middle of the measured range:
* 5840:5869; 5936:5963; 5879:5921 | 6.5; 4.04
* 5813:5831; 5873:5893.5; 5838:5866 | -3.0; 3.7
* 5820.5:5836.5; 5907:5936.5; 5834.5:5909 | 4.3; 3.99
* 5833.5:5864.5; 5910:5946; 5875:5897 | 4.4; 3.97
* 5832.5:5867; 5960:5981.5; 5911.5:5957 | 2.2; 4.07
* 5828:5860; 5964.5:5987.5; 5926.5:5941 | 0.7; 4.07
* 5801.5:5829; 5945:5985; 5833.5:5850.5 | -0.6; 4.18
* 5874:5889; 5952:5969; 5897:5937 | -0.6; 3.73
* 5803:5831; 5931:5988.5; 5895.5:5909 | 1.2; 4.09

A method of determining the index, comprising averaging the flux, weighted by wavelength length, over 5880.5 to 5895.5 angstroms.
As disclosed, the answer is 2.93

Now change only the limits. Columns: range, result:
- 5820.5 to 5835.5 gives 4.12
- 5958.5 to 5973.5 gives 4.05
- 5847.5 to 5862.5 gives 4.09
